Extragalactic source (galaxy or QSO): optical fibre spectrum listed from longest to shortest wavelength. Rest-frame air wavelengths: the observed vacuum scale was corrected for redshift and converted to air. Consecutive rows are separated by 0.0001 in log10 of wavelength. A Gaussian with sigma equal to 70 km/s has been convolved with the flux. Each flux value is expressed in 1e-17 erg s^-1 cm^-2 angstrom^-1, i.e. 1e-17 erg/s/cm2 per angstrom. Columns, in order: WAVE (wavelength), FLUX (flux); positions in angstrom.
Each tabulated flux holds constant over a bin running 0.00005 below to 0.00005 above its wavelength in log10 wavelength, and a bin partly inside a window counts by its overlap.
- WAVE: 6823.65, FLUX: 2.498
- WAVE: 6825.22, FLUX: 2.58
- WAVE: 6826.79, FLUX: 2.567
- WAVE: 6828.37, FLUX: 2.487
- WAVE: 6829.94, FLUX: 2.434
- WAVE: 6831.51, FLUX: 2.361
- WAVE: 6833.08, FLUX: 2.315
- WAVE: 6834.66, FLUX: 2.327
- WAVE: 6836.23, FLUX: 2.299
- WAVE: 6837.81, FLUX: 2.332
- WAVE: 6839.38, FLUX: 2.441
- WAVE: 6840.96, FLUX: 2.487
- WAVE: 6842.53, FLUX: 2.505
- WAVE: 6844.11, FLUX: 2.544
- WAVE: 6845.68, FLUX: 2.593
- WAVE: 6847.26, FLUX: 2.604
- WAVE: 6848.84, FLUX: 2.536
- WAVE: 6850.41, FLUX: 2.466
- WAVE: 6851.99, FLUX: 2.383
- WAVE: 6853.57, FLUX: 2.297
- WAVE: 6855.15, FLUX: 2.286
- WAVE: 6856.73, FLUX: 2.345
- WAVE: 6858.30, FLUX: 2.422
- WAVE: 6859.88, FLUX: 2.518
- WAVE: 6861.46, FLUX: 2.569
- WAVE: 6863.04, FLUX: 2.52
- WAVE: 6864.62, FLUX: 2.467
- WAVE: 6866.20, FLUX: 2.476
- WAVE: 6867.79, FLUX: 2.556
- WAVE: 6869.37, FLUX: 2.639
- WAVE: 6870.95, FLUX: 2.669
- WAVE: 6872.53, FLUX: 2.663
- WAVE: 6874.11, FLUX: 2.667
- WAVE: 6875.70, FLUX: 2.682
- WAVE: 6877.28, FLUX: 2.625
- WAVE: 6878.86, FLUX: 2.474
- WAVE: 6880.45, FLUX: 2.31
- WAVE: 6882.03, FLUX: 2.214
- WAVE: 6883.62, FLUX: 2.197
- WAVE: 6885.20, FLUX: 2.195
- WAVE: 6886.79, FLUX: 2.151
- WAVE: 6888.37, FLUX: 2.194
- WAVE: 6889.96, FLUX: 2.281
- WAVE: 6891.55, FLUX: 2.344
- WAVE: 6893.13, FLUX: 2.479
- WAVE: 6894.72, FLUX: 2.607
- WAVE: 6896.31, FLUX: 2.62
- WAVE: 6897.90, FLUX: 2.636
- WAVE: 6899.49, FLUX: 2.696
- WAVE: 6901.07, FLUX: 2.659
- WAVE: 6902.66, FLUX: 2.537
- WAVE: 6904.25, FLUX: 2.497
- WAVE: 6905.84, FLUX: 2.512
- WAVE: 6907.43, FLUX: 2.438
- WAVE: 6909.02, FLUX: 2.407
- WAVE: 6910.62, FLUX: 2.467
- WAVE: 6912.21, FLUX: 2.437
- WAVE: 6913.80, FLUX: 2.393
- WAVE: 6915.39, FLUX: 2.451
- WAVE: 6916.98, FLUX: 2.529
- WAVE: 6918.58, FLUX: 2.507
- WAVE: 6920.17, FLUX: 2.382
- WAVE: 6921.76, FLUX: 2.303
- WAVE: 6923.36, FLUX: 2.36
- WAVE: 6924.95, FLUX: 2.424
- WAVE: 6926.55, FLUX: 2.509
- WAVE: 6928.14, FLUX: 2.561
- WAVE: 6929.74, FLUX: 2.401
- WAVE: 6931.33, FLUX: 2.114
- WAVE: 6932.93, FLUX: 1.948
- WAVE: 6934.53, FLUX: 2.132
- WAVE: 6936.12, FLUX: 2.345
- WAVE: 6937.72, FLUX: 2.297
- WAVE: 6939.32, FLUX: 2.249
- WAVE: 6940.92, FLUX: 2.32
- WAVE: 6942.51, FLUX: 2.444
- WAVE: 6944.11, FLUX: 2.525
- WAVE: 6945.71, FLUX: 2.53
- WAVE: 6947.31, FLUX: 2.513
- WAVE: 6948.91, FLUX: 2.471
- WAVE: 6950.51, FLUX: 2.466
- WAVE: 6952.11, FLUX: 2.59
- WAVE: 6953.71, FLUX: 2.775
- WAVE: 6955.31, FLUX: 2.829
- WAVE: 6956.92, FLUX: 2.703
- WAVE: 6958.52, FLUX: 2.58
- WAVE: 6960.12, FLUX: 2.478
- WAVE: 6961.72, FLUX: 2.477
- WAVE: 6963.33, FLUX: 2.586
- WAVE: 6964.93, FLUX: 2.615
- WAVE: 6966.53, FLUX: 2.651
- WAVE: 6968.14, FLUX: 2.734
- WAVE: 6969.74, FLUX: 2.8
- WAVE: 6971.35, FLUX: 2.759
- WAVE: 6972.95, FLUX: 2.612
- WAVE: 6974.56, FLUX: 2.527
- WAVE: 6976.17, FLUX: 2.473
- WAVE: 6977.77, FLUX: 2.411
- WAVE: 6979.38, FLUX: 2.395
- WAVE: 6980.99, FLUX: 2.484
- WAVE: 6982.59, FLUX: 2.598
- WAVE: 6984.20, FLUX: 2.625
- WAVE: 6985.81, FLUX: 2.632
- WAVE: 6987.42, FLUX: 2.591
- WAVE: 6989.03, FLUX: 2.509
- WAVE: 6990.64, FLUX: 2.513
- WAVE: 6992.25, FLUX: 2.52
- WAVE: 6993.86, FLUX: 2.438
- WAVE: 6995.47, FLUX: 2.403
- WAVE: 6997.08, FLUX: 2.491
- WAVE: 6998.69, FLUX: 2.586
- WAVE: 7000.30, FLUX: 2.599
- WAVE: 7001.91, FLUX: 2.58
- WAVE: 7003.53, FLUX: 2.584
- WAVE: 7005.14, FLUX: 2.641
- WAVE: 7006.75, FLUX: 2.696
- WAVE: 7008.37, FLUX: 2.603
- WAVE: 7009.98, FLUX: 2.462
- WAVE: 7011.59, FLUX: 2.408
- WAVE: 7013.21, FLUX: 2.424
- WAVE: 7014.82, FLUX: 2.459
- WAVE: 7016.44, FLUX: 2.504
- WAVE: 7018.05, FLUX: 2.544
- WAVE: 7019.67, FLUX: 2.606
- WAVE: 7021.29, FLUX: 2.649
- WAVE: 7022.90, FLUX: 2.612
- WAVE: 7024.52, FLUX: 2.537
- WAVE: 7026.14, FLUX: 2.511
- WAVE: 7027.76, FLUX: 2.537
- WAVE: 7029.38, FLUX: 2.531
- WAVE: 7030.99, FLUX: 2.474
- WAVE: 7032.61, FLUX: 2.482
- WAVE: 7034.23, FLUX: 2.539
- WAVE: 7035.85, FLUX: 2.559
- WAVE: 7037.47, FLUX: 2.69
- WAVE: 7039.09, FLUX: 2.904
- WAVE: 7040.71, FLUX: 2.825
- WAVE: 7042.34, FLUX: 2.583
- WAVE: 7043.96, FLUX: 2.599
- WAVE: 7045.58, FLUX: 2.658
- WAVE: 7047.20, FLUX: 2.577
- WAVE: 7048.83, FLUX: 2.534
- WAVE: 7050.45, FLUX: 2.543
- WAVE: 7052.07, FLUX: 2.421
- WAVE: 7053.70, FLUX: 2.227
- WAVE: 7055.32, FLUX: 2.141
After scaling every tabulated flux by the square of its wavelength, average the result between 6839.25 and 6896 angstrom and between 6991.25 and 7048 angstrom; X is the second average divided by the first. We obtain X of 1.09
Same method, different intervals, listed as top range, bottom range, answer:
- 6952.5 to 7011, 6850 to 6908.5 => 1.08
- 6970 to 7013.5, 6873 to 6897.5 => 1.09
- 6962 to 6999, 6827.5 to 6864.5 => 1.09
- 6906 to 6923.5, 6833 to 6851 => 1.01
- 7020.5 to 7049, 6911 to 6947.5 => 1.13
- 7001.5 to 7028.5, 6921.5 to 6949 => 1.11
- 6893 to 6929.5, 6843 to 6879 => 1.00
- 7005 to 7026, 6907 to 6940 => 1.11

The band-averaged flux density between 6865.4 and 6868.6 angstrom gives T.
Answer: 2.51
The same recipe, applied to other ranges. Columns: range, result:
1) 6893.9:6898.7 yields 2.62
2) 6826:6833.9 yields 2.43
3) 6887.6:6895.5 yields 2.38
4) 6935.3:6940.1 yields 2.3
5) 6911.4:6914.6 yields 2.42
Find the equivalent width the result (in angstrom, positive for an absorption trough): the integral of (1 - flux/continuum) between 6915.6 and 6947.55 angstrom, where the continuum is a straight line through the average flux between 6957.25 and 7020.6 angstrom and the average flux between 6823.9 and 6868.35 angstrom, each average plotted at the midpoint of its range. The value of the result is 1.9 angstrom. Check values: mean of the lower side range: 2.45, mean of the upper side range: 2.56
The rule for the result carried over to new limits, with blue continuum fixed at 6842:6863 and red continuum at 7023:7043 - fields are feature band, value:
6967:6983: -0.2 angstrom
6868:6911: 0.3 angstrom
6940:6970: -0.4 angstrom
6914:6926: 0.4 angstrom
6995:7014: 0.3 angstrom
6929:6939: 1.3 angstrom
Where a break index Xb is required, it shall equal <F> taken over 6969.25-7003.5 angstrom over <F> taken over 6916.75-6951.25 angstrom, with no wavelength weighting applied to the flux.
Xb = 1.1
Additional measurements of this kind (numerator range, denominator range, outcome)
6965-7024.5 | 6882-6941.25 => 1.07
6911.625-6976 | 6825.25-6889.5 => 1.02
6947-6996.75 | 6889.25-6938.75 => 1.06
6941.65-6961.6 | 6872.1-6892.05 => 1.08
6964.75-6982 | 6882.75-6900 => 1.08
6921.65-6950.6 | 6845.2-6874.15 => 0.94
